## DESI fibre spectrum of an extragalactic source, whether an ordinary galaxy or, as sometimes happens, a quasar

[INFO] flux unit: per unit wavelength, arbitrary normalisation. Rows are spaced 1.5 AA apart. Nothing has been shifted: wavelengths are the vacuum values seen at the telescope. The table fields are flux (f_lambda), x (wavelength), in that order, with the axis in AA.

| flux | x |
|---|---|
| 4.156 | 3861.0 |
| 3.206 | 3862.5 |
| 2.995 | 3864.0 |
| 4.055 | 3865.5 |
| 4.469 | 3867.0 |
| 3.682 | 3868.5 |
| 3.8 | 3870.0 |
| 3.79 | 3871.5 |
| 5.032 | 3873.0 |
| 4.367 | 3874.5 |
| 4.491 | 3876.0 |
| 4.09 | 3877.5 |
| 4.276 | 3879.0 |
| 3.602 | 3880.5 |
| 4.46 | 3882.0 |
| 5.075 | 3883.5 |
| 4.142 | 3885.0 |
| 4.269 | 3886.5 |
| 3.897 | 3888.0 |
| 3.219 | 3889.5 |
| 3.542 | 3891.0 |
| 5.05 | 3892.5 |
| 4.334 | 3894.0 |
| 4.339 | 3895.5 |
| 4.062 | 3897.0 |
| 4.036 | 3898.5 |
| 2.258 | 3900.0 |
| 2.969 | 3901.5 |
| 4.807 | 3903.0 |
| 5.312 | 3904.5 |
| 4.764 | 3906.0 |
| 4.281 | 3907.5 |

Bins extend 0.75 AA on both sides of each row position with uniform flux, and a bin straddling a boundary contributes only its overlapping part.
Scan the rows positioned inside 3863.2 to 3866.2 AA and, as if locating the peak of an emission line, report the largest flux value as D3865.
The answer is 4.055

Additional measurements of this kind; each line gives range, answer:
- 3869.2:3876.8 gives 5.032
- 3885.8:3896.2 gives 5.05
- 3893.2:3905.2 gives 5.312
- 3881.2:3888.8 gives 5.075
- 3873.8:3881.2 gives 4.491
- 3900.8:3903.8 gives 4.807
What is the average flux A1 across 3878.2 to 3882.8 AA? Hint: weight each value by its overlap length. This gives 4.12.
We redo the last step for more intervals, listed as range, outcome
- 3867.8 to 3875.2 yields 4.14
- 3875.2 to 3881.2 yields 4.12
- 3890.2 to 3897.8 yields 4.26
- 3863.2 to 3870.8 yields 3.8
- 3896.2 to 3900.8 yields 3.46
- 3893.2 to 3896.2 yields 4.35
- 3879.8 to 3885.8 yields 4.33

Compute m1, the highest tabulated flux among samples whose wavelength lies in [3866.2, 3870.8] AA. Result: 4.469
